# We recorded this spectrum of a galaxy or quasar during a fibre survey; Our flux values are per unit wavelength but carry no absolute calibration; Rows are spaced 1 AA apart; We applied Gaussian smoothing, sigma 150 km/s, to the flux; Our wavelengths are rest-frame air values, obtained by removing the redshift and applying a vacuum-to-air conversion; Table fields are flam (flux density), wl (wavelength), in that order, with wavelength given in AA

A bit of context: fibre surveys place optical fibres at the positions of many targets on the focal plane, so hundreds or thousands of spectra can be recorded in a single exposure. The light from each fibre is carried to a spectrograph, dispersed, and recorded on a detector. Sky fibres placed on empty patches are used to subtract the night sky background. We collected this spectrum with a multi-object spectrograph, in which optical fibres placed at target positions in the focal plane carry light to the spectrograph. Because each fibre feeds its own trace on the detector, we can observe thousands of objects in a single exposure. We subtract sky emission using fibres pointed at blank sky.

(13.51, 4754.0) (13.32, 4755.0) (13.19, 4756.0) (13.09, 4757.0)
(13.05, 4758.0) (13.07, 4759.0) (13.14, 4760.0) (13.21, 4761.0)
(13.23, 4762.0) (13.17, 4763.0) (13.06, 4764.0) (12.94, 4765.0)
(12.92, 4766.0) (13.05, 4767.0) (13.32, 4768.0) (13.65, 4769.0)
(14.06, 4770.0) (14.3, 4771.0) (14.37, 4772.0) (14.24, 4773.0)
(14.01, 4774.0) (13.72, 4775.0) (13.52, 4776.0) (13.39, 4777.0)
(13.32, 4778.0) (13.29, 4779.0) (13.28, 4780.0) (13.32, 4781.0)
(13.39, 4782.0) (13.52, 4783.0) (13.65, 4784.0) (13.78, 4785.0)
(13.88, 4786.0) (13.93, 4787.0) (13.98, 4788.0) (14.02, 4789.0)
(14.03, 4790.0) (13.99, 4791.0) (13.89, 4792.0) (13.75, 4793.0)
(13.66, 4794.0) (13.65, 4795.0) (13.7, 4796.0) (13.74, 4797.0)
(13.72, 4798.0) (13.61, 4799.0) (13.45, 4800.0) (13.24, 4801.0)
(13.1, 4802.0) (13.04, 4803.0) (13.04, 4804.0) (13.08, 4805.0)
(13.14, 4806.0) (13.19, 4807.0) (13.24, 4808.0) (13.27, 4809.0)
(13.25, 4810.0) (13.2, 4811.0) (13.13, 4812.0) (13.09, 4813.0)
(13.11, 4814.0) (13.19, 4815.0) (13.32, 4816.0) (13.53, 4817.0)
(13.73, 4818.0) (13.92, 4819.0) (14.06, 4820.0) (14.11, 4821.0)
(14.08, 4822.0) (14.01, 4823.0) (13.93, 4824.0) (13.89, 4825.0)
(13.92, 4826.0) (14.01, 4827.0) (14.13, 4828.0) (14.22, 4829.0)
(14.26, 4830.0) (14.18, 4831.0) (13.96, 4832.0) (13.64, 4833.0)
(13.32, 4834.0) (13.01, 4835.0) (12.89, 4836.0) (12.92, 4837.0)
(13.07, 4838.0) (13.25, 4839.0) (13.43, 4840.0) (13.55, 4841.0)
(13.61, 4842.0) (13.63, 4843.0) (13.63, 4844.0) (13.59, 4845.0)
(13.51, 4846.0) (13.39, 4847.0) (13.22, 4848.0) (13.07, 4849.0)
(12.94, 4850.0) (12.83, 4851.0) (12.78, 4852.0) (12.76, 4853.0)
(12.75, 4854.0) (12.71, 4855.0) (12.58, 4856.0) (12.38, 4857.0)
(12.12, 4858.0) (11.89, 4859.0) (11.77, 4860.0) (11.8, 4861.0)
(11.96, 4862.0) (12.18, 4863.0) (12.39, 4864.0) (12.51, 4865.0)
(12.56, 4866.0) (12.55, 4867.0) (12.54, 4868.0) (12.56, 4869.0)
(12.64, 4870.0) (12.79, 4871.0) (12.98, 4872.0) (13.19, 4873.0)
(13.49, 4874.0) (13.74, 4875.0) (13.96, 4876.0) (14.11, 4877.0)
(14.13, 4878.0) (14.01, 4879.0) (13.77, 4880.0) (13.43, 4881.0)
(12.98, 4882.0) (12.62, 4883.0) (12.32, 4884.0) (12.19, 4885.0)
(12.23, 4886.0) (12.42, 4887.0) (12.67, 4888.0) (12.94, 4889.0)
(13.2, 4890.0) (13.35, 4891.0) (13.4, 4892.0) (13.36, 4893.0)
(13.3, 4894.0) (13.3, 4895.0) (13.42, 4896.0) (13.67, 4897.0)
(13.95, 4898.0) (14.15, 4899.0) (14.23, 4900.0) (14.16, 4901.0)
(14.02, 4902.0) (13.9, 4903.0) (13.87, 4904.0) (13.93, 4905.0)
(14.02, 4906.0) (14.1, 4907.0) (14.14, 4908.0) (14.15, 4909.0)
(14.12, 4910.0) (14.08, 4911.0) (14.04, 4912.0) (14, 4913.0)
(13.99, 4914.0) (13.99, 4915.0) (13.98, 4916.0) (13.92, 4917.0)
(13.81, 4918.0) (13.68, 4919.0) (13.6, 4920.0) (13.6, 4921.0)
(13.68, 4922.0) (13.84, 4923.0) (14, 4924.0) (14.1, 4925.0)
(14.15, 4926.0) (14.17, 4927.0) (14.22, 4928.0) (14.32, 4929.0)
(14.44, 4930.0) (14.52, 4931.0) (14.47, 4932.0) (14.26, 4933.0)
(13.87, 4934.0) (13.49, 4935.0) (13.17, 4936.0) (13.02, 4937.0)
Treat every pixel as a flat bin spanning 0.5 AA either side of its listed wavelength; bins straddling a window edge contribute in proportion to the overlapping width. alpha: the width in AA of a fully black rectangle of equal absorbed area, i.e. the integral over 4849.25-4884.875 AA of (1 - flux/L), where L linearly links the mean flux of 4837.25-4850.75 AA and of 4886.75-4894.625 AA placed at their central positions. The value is 1.1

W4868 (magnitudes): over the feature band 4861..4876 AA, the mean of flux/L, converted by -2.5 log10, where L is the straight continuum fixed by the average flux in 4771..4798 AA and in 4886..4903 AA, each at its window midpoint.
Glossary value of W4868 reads 0.065 mag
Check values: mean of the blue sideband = 13.7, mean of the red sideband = 13.4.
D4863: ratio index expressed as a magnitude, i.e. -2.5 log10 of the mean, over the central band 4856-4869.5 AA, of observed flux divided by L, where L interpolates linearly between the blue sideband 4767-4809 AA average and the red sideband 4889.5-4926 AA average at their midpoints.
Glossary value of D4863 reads 0.12 mag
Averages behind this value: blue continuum 13.6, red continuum 13.8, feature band 12.3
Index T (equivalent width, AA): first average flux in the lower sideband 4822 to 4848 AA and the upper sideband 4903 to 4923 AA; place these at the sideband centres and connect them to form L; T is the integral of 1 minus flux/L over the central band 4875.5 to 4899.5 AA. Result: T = 0.9 AA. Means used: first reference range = 13.6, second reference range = 13.9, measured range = 13.3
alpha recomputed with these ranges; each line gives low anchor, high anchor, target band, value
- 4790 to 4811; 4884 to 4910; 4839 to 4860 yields 0.76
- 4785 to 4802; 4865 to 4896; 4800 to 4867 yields 1.16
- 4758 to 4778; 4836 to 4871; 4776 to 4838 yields -1.92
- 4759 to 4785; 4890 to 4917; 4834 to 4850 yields 0.44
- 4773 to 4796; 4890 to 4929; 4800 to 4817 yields 0.67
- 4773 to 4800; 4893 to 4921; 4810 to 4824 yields 0.17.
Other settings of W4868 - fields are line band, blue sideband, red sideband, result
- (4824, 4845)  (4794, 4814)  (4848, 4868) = -0.065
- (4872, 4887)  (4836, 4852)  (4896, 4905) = 0.036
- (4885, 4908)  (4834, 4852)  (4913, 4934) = 0.021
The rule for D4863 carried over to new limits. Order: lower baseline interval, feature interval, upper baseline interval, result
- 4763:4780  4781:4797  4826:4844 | -0.02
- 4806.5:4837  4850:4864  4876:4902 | 0.09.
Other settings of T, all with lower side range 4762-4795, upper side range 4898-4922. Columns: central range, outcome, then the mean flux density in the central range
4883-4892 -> 0.8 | 12.7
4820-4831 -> -0.2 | 14.1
